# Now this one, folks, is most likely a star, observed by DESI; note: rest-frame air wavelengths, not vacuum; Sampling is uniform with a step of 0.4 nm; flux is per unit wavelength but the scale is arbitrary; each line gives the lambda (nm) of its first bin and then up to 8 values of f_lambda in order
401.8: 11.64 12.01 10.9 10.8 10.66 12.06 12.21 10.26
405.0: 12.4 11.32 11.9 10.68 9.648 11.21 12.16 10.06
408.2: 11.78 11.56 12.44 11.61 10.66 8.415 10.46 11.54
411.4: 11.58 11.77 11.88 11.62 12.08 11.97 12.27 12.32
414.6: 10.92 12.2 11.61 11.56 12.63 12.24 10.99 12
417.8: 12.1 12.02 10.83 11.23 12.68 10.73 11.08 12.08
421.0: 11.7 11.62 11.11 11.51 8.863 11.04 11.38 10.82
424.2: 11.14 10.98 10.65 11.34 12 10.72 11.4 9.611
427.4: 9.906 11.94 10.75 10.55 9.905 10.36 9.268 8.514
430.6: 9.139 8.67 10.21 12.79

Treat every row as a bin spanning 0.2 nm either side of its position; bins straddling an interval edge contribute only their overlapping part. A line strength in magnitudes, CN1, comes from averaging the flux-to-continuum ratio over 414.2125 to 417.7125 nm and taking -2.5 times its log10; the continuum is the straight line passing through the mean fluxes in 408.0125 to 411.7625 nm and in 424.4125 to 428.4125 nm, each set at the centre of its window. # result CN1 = -0.07 mag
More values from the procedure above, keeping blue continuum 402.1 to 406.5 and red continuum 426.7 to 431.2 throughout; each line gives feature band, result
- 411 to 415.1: -0.10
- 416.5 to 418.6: -0.12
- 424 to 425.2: -0.08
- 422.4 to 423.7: -0.02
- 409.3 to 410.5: 0.09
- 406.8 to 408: 0.00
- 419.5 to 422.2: -0.11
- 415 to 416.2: -0.11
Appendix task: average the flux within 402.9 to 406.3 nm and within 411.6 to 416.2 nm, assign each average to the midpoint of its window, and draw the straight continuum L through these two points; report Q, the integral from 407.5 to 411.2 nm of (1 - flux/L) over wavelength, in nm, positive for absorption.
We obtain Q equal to 0.21 nm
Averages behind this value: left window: 11.4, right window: 11.9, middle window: 11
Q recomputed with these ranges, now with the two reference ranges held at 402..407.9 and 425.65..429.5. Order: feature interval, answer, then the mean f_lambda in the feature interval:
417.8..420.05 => -0.130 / 11.5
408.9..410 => -0.035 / 11.5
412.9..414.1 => -0.118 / 12.1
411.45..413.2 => -0.119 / 11.8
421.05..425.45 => -0.063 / 11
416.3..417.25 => -0.068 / 11.7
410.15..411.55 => 0.052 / 10.7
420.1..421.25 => -0.084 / 11.7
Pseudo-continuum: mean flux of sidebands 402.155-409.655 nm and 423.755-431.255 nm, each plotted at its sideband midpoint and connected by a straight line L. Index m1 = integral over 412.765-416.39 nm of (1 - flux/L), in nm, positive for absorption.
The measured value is -0.33 nm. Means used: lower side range 11.3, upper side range 10.4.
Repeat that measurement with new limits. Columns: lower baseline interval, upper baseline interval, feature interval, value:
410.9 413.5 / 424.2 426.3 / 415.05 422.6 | -0.081 nm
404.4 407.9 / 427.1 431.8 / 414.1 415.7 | -0.151 nm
